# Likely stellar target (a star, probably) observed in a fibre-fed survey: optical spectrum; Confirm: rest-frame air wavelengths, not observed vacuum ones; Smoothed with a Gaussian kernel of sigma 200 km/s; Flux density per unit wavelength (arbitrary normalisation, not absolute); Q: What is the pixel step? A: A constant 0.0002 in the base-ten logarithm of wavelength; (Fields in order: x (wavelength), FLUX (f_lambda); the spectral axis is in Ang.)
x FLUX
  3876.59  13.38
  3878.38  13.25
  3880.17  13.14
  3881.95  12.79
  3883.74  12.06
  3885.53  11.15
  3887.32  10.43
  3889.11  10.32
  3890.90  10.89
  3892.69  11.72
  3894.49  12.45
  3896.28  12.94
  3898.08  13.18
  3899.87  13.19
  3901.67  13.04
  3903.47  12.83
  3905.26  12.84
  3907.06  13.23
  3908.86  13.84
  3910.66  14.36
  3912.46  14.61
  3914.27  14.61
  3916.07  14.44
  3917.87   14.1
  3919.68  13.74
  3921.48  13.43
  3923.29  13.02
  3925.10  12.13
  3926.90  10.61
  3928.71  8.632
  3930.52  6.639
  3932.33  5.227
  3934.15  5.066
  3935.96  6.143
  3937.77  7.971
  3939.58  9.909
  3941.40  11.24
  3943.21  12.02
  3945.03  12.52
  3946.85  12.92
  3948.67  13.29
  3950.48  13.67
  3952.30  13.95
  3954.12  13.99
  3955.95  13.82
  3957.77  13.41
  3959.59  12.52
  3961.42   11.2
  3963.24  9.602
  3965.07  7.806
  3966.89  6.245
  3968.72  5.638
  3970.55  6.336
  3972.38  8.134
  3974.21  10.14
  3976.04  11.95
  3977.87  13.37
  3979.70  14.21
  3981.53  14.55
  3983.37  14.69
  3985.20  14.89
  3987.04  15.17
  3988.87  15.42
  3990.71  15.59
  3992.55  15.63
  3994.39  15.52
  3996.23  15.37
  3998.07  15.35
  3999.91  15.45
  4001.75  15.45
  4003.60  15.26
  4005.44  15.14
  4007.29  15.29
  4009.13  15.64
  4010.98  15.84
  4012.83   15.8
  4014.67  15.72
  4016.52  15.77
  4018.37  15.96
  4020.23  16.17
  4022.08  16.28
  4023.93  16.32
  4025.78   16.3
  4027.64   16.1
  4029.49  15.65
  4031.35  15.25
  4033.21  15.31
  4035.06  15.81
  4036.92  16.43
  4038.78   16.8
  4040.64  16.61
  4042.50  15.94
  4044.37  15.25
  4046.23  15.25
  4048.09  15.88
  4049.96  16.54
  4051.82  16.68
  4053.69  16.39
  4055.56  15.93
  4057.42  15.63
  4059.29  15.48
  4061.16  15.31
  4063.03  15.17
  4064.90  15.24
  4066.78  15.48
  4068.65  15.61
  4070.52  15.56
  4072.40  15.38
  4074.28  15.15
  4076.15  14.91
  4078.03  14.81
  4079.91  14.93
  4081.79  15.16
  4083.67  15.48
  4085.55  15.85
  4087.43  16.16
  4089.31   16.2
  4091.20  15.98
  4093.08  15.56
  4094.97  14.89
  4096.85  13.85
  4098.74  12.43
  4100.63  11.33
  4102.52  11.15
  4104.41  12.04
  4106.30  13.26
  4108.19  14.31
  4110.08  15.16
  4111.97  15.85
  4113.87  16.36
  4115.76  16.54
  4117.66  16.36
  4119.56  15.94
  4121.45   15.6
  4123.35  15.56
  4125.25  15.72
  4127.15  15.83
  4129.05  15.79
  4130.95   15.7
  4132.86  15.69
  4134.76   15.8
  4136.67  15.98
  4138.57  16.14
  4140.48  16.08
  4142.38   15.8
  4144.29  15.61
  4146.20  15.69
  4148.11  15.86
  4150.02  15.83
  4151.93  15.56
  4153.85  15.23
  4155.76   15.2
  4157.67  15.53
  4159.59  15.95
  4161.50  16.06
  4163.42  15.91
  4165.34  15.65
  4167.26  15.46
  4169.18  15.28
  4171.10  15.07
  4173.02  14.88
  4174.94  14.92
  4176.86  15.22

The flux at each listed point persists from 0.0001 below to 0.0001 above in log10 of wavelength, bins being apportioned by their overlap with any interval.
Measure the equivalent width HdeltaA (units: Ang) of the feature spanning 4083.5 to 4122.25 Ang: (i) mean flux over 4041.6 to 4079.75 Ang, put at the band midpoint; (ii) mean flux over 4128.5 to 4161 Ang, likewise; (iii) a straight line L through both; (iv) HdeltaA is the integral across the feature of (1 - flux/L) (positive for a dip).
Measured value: 2.21 Ang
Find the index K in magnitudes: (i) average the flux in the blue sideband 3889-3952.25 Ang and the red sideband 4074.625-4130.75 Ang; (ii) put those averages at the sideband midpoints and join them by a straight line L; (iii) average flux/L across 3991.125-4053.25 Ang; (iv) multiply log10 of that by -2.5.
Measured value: -0.17 mag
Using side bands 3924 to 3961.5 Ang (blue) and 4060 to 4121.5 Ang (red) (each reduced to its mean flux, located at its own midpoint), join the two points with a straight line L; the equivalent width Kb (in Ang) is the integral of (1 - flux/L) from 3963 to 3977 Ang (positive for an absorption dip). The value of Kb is 4.1 Ang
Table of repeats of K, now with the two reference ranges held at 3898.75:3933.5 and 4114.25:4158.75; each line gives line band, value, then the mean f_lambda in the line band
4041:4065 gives -0.09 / 15.8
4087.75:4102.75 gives 0.07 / 14.1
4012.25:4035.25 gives -0.14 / 15.9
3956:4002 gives 0.07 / 12.5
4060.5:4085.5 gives -0.03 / 15.3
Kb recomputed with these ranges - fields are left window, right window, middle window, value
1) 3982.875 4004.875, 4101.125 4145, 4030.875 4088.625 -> -1.4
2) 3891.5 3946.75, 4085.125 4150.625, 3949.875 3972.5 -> 3.4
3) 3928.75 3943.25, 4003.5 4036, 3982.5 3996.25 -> -2.6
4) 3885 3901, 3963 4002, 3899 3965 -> 1.8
